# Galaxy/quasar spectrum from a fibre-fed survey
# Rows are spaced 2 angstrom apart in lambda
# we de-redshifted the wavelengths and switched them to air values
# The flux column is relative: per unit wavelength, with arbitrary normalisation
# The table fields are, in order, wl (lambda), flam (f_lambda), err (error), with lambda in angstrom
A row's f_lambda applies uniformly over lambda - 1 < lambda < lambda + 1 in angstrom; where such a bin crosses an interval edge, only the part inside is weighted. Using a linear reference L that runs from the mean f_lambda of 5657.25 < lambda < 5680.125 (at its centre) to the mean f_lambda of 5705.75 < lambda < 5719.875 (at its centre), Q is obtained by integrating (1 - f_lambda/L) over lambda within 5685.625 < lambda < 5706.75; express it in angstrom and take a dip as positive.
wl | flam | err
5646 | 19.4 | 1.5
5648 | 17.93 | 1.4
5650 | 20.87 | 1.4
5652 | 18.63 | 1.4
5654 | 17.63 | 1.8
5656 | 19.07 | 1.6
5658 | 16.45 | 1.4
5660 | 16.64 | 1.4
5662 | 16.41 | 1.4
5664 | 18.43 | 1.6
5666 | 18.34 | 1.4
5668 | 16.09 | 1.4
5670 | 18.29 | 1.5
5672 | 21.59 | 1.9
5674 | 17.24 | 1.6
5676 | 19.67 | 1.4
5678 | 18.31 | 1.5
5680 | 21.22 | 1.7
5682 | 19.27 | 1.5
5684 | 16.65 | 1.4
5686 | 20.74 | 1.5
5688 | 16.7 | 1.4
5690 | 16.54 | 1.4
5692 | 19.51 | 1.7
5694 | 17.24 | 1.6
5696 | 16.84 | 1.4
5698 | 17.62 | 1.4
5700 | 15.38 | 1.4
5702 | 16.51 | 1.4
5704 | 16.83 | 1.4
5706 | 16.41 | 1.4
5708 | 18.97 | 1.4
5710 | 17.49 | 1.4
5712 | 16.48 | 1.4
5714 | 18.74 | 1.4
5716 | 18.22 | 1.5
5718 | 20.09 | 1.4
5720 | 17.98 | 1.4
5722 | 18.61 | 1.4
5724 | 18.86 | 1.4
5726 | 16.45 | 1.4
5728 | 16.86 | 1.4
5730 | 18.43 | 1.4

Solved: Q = 1.1 angstrom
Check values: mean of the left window 18.1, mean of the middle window 17.2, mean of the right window 18.1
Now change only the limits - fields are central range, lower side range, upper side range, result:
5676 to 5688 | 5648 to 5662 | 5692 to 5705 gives -1.17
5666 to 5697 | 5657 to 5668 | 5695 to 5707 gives -2.78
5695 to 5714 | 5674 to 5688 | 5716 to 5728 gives 1.55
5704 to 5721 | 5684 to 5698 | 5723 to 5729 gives -0.41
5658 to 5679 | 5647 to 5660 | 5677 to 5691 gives 0.42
